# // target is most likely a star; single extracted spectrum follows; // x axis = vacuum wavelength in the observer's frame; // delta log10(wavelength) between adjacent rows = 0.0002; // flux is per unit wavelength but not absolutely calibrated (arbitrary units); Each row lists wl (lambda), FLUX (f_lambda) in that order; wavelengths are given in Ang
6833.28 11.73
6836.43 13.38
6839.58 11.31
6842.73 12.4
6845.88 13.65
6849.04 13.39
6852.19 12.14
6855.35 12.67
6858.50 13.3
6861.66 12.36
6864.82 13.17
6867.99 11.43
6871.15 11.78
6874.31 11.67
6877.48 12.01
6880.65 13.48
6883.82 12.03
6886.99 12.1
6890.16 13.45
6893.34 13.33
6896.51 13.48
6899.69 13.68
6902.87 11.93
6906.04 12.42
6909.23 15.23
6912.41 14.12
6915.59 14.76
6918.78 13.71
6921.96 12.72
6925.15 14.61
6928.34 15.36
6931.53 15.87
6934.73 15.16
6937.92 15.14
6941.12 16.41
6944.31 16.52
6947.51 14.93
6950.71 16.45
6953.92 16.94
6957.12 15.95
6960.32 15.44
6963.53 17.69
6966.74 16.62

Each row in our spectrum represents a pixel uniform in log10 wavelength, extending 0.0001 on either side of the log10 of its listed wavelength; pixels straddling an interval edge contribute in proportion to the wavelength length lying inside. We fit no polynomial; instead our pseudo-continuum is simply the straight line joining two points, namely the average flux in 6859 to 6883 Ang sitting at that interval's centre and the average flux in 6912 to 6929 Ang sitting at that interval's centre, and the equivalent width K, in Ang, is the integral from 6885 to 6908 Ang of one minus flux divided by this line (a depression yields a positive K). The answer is 0.6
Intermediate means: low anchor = 12.3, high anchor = 14.2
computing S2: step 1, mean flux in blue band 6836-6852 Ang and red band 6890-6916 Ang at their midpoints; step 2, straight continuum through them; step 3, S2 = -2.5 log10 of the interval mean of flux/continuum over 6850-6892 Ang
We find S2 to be 0.056 mag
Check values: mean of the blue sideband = 12.7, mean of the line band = 12.4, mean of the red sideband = 13.6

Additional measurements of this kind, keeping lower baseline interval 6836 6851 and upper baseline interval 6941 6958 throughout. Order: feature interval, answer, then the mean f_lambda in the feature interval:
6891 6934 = 0.08 mag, 14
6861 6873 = 0.11 mag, 12.2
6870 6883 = 0.13 mag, 12.2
